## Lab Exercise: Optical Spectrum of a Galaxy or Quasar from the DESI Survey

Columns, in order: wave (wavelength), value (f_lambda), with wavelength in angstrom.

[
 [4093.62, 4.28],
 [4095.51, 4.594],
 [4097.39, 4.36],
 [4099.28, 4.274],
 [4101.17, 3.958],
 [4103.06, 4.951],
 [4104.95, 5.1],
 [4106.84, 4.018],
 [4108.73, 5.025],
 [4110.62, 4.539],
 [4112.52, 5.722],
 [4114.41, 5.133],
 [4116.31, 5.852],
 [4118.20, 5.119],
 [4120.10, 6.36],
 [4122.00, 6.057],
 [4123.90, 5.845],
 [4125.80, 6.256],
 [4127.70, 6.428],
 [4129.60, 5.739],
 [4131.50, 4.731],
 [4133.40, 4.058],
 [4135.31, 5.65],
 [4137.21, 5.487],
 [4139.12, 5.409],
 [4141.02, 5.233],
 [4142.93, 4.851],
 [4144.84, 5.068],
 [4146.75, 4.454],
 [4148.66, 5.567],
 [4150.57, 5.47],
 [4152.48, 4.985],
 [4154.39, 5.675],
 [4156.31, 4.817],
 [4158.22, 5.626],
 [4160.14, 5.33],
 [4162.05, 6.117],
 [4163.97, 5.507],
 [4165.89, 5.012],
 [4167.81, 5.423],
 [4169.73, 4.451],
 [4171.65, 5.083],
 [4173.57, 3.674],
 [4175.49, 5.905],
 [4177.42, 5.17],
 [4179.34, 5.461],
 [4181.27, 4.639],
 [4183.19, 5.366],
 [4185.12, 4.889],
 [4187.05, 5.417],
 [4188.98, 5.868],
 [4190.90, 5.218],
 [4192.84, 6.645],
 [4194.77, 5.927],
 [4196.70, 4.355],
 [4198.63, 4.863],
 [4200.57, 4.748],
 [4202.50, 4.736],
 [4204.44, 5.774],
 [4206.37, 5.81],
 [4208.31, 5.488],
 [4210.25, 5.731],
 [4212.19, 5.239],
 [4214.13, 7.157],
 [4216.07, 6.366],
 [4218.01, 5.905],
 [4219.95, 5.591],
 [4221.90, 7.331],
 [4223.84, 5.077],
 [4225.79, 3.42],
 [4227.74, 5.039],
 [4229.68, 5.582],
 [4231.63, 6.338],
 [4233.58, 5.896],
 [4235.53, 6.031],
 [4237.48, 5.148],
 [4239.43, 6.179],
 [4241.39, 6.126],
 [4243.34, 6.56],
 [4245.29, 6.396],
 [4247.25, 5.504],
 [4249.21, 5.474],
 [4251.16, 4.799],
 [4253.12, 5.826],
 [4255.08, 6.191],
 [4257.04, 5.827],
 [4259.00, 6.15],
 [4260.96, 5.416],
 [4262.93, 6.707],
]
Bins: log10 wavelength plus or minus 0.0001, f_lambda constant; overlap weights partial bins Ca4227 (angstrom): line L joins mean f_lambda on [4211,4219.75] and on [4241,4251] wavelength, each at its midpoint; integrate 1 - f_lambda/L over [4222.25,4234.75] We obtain 1.4 angstrom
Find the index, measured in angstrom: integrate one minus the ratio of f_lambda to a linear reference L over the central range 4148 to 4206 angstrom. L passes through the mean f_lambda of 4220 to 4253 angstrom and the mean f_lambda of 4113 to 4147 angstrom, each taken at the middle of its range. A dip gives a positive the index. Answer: 3.06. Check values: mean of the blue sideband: 5.45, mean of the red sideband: 5.68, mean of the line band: 5.26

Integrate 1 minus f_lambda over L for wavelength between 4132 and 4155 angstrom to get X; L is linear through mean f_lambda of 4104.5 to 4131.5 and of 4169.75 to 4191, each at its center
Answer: 0.9 angstrom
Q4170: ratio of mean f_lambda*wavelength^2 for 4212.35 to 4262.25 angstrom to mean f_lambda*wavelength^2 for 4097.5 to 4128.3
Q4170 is 1.17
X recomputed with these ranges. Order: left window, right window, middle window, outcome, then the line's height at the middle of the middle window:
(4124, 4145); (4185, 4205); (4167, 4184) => 1.0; 5.34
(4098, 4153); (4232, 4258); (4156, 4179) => 1.0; 5.44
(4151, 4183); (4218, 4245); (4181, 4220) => -0.3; 5.48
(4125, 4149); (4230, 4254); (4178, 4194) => 0.3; 5.55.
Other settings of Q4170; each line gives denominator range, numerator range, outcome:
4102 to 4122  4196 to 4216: 1.09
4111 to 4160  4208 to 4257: 1.12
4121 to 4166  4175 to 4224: 1.06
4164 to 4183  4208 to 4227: 1.16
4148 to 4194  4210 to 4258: 1.12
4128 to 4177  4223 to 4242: 1.10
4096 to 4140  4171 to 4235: 1.09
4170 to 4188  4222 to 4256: 1.16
